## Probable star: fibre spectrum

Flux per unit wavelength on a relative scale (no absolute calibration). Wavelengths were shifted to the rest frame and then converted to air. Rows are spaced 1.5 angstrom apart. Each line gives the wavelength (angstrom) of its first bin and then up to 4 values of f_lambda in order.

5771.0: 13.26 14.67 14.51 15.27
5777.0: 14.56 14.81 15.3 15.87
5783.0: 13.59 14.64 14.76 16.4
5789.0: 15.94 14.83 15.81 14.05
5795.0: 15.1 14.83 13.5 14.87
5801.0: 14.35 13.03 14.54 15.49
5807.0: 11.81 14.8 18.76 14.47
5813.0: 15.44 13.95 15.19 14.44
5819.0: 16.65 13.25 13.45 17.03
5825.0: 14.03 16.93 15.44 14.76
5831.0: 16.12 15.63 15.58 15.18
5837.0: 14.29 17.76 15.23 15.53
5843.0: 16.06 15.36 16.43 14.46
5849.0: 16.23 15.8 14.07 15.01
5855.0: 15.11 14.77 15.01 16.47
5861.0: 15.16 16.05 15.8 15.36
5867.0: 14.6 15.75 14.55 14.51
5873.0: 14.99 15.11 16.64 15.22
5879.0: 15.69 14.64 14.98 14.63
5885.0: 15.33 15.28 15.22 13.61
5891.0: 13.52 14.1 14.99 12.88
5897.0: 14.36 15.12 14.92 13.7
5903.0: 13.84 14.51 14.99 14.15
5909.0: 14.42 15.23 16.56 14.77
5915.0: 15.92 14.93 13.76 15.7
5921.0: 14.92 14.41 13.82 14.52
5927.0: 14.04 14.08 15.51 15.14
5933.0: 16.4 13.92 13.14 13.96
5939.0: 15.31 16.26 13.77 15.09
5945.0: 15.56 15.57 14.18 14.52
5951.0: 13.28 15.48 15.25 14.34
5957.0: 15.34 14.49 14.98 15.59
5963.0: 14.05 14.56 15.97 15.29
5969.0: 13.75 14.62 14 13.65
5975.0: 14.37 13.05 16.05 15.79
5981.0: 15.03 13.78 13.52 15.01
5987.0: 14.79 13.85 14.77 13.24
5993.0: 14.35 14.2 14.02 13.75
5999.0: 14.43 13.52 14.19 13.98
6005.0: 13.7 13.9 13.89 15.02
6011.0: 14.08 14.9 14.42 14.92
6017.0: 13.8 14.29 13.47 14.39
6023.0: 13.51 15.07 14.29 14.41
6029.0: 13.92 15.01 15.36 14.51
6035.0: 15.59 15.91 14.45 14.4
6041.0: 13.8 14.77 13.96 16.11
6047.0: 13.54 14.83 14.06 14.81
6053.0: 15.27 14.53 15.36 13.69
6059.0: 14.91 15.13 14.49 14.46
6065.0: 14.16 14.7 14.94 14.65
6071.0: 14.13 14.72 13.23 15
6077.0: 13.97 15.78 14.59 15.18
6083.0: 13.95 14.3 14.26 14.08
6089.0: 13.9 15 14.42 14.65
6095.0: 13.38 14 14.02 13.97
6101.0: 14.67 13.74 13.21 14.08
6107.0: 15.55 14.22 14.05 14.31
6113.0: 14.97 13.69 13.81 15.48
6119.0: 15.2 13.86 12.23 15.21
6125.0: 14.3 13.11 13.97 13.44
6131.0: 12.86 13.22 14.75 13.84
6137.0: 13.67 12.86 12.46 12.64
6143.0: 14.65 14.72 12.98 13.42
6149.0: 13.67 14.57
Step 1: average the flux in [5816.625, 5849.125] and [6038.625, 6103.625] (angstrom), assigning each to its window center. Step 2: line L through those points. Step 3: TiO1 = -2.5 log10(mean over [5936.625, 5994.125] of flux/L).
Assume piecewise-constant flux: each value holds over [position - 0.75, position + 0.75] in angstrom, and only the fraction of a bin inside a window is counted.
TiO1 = 0.02 mag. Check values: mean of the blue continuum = 15.4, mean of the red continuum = 14.4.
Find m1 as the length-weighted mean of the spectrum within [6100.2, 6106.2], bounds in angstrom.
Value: 13.9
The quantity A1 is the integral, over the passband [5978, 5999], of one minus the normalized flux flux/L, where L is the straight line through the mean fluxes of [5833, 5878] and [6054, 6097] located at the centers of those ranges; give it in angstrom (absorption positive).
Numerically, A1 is 0.6 angstrom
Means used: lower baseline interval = 15.4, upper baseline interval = 14.5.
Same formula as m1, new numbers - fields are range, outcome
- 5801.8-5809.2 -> 13.9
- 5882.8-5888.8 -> 15.1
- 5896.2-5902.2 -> 14.5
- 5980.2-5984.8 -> 14.1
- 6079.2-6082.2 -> 14.9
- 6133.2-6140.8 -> 13.5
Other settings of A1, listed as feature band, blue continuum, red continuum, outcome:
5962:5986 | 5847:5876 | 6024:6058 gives 0.6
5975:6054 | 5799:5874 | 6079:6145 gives 0.2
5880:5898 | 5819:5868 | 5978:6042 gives 0.8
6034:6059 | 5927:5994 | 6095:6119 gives -0.5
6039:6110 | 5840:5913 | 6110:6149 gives -1.8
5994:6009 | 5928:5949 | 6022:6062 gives 0.8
